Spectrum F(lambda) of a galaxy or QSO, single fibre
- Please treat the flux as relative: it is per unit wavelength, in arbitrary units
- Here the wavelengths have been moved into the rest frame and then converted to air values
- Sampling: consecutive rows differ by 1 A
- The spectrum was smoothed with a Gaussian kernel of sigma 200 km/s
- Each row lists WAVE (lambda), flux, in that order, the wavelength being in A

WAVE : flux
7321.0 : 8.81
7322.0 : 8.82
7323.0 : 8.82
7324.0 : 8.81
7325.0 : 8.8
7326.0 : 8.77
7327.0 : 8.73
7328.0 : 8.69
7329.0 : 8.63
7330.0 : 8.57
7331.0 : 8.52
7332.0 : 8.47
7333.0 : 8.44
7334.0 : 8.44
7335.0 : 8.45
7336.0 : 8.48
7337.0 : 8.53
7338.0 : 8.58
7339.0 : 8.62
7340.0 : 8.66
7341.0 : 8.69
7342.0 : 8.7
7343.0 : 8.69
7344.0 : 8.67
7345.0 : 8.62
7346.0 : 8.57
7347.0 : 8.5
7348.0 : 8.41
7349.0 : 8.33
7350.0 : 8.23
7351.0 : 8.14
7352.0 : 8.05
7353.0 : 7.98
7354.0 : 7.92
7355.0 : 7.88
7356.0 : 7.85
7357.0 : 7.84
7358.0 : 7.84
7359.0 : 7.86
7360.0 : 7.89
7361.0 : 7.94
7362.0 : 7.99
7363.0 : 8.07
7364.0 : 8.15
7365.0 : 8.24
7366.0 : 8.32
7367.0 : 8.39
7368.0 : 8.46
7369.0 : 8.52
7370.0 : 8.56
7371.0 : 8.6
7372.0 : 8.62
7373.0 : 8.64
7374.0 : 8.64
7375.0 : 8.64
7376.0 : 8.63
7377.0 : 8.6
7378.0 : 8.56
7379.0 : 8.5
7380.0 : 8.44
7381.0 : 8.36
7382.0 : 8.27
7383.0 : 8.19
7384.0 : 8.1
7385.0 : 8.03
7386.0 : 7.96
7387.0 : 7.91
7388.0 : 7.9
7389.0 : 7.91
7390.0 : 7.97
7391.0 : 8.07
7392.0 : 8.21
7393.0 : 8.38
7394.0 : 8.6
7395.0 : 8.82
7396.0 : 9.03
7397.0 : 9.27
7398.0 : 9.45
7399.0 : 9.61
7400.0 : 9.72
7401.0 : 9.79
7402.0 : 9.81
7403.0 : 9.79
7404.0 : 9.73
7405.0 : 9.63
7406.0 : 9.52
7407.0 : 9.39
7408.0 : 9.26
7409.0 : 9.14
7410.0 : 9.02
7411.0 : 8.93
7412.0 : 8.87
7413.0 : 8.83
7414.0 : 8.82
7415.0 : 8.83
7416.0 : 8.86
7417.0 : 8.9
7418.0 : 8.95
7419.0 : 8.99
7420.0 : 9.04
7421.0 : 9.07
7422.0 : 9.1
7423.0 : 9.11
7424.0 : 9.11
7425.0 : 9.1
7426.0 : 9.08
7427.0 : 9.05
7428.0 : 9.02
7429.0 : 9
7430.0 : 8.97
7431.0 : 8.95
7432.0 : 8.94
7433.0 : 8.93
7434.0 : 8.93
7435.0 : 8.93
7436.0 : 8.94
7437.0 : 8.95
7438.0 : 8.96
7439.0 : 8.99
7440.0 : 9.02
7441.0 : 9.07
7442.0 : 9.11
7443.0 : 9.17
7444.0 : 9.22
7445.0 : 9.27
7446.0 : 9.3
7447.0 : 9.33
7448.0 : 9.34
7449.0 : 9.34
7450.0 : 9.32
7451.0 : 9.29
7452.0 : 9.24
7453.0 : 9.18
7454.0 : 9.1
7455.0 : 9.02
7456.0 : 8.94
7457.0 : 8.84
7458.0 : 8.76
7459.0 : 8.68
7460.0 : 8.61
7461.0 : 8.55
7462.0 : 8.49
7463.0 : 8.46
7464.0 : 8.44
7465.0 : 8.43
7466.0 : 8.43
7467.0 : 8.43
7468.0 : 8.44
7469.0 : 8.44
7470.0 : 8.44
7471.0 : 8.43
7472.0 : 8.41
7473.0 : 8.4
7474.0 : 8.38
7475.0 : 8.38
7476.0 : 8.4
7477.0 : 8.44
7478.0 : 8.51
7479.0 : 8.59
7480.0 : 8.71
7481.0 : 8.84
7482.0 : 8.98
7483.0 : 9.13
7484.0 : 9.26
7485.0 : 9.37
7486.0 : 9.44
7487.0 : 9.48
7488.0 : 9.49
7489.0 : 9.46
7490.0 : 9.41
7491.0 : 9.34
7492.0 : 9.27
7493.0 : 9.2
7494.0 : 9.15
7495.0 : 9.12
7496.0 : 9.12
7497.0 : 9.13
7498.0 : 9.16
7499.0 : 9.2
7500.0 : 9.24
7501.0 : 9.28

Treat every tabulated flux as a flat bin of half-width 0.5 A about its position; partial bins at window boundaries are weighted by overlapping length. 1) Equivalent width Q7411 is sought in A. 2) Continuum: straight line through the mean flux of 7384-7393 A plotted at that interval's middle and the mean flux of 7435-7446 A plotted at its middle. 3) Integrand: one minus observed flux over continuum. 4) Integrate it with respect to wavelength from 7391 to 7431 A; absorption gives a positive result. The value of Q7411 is -3.0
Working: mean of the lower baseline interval 8.02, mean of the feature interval 9.11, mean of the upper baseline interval 9.07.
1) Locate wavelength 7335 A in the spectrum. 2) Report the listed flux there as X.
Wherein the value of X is 8.45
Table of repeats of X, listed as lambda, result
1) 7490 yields 9.41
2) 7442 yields 9.11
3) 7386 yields 7.96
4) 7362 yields 7.99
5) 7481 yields 8.84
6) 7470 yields 8.44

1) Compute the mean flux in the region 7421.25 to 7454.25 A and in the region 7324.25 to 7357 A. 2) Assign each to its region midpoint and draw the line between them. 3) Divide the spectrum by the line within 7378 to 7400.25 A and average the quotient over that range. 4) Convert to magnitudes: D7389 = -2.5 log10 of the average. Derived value 0.04 mag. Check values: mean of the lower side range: 8.45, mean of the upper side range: 9.1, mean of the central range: 8.47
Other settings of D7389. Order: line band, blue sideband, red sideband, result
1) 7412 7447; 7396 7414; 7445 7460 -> 0.03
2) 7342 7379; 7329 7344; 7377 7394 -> 0.01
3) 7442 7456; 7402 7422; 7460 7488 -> -0.04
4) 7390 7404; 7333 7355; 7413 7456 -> -0.04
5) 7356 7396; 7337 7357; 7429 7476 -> 0.03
